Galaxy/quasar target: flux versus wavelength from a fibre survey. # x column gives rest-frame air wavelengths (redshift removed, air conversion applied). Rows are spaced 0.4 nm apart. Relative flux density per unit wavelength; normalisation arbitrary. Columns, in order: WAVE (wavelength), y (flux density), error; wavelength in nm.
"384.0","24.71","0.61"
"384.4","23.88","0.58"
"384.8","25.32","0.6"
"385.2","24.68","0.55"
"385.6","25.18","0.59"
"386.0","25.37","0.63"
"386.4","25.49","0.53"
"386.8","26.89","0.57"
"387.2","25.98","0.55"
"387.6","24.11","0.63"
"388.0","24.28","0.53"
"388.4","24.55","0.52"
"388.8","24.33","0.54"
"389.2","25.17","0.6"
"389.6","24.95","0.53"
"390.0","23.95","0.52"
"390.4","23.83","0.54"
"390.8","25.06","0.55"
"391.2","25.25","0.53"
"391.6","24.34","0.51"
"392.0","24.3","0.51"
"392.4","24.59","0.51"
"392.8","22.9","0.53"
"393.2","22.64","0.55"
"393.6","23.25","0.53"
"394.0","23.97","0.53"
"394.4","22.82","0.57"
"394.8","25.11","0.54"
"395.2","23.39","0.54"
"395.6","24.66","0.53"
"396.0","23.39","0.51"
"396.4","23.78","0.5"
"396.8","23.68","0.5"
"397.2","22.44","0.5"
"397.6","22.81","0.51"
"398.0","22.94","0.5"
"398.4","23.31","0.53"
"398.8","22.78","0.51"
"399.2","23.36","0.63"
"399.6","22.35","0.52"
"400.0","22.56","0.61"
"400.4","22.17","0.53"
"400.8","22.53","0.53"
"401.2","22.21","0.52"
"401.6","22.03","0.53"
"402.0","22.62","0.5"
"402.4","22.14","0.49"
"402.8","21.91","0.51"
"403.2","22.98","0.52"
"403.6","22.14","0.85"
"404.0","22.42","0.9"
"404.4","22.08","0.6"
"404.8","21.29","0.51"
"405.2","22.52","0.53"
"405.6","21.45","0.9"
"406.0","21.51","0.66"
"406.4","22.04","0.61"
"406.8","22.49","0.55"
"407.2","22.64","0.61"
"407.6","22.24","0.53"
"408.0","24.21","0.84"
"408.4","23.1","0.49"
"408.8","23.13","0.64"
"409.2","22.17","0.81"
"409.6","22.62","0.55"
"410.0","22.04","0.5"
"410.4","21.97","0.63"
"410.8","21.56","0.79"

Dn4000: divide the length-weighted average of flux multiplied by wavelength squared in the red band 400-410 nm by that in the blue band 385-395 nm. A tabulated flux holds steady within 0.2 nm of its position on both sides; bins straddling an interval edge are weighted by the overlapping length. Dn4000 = 0.98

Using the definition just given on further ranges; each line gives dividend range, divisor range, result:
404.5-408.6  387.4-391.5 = 0.99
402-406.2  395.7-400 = 0.99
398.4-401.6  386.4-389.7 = 0.96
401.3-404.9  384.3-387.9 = 0.96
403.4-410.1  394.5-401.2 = 1.01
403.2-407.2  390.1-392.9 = 0.97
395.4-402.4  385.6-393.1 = 0.97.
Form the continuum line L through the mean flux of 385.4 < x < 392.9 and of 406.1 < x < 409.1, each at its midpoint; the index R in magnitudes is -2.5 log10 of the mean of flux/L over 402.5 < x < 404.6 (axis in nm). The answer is 0.04 mag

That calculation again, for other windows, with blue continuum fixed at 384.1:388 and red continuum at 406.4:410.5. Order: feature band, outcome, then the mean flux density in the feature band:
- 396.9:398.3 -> 0.05 mag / 22.8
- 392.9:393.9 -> 0.06 mag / 23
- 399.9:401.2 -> 0.05 mag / 22.4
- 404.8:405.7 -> 0.05 mag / 21.9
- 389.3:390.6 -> 0.02 mag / 24.3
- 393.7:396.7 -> 0.01 mag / 23.8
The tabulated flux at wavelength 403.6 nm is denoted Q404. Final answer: 22.14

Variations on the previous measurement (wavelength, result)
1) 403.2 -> 22.98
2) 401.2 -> 22.21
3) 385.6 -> 25.18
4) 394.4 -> 22.82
